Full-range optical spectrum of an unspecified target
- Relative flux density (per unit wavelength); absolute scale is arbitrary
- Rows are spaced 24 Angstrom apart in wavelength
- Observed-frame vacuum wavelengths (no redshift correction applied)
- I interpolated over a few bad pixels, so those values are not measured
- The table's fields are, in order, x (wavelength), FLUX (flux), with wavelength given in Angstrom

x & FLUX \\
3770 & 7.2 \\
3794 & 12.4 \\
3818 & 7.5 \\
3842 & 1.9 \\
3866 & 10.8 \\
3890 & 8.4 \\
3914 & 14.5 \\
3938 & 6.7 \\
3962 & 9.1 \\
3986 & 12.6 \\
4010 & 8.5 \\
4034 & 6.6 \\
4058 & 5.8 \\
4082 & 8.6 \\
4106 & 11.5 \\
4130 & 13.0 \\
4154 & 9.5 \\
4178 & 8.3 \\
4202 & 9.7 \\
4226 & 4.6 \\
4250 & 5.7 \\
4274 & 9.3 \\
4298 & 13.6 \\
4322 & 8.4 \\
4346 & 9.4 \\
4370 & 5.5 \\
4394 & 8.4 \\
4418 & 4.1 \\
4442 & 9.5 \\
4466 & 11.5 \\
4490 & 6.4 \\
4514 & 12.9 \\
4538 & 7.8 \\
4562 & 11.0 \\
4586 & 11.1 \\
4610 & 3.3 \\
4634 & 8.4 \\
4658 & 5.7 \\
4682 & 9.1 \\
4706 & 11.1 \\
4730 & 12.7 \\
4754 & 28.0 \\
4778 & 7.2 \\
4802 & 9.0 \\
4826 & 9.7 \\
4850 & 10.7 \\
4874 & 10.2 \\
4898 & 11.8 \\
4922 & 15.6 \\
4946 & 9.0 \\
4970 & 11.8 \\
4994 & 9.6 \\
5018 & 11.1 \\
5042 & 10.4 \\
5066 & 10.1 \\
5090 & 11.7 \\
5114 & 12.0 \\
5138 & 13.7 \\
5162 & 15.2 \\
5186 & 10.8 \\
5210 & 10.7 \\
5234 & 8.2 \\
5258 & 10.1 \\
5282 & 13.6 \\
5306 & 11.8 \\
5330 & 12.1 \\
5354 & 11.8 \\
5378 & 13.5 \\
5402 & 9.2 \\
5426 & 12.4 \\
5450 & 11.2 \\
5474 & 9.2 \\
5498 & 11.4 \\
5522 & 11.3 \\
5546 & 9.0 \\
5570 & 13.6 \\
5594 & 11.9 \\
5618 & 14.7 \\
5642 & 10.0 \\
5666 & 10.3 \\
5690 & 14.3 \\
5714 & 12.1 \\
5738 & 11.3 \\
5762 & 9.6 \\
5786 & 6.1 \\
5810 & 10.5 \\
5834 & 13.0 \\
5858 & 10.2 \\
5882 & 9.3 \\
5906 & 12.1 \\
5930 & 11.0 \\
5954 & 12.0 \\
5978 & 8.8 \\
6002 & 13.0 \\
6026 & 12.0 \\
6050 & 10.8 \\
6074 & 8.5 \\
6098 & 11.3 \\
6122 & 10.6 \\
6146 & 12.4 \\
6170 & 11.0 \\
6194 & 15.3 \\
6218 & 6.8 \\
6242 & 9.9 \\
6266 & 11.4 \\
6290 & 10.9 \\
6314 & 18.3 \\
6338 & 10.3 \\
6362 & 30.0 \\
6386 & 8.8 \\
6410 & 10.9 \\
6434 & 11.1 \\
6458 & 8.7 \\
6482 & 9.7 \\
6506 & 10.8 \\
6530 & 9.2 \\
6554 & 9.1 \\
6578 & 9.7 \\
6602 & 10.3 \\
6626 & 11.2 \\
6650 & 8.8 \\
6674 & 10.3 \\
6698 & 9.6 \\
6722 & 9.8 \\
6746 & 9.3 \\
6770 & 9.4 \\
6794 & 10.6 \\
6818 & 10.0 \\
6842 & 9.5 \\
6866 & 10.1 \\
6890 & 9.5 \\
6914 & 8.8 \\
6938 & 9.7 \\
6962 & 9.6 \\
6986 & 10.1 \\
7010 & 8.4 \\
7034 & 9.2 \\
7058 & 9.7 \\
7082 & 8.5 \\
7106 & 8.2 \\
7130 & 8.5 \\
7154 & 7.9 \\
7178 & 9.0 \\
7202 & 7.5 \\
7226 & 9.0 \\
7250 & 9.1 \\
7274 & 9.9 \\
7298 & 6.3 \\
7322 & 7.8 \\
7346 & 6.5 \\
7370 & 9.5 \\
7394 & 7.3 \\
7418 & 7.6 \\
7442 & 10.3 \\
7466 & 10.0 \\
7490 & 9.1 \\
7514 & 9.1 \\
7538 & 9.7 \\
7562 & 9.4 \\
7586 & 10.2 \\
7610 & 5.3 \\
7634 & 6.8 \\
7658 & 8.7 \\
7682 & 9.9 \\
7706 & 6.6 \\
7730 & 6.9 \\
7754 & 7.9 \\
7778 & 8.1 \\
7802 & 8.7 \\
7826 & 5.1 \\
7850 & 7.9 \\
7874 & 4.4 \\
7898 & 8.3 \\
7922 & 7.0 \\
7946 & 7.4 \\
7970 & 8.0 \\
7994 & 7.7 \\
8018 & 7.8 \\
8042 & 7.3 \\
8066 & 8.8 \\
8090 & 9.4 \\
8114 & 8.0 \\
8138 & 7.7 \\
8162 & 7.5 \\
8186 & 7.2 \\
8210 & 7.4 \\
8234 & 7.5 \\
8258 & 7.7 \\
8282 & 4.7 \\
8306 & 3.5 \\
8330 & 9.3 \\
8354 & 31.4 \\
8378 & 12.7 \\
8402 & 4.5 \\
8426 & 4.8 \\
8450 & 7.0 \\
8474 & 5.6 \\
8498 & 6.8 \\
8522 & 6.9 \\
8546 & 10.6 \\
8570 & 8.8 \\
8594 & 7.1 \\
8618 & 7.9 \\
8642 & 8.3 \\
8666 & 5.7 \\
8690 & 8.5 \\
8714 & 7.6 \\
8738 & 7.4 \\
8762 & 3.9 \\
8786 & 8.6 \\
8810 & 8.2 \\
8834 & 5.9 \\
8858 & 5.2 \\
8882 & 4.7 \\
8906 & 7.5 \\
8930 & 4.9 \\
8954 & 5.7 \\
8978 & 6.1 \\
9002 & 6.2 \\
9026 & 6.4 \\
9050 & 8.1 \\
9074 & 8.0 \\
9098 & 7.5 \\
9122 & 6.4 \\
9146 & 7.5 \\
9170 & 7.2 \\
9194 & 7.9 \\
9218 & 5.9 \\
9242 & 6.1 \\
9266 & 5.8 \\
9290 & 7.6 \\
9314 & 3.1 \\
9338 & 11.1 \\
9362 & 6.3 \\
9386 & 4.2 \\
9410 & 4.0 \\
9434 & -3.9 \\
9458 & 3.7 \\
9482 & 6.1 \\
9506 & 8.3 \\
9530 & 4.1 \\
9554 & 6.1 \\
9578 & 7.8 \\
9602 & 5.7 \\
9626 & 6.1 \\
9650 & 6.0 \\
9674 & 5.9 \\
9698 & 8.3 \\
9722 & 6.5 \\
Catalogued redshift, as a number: 0.272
